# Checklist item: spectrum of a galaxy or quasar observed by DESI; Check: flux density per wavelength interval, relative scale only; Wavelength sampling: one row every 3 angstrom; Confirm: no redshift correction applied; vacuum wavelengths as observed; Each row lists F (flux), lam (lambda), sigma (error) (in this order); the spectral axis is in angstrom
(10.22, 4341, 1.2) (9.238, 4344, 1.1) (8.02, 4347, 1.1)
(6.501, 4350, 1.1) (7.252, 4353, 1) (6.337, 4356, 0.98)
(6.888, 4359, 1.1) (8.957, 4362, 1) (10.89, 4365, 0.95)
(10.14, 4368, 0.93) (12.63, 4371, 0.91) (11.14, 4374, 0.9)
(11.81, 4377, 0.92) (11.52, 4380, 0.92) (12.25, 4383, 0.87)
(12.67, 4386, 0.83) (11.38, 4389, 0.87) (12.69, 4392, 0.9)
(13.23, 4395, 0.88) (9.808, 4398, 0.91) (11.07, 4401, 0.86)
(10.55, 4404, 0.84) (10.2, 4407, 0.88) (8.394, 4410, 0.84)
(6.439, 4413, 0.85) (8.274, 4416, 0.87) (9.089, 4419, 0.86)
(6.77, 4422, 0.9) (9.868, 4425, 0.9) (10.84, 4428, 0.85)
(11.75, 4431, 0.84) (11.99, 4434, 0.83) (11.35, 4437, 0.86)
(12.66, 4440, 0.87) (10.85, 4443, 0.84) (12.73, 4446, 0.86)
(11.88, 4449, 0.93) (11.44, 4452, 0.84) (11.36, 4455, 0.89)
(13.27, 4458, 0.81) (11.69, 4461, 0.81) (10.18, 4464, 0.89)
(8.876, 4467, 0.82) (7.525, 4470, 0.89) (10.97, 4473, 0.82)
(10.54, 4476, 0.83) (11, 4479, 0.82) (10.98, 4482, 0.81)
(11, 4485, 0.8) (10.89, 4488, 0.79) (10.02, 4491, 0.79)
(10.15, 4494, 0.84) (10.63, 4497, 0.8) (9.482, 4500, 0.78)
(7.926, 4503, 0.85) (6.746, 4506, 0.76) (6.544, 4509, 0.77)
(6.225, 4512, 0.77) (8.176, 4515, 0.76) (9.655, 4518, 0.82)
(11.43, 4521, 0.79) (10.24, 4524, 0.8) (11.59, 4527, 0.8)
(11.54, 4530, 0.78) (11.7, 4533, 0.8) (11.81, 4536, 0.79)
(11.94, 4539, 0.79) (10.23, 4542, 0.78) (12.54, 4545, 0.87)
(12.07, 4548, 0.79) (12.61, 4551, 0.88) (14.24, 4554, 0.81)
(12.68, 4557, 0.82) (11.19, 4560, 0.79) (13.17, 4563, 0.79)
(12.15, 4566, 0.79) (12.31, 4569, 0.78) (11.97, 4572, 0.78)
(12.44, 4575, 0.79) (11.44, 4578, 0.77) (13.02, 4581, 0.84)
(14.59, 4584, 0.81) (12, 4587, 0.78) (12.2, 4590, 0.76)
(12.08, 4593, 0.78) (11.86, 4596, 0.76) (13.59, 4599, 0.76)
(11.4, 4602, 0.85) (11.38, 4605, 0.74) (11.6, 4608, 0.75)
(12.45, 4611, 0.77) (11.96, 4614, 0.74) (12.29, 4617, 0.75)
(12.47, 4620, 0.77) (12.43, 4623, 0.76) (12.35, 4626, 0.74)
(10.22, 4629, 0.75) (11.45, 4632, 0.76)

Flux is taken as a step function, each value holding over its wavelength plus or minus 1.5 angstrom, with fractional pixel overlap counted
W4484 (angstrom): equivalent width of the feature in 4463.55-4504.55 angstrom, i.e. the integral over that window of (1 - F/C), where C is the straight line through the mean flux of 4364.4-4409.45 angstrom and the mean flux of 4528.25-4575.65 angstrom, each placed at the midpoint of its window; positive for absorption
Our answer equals 6.4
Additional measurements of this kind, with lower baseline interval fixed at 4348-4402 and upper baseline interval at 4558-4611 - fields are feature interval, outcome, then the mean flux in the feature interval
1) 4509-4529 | 3.9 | 9.38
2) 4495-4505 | 2.0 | 9.26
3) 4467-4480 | 1.6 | 9.84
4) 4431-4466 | -2.2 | 11.7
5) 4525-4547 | 0.4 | 11.6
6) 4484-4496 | 1.0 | 10.5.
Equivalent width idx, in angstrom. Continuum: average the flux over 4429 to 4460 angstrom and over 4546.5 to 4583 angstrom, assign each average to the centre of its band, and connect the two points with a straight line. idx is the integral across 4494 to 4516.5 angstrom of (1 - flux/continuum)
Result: 7.5 angstrom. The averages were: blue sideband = 11.9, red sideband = 12.5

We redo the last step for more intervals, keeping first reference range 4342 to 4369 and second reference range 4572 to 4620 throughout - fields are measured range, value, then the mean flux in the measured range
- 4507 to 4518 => 3.6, 7.34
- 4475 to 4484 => -0.5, 10.9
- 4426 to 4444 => -3.7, 11.5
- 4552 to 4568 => -1.4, 12.7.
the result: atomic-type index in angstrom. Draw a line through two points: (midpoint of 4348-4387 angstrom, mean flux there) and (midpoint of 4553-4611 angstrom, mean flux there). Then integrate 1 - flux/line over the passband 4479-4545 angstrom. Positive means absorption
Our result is 8.7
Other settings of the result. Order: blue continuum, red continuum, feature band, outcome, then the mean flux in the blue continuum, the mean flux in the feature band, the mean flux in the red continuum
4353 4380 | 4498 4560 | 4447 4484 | -2.25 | 9.8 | 10.8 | 10.5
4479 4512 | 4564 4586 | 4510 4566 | -0.72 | 9.36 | 11.3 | 12.6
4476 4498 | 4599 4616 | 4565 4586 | -1.73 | 10.7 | 12.6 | 11.9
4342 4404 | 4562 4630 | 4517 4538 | 0.78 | 10.2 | 11.2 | 12.2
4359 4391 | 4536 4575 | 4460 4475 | 2.44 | 11.2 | 9.81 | 12.2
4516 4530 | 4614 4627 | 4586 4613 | -0.17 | 10.7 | 12.1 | 12.3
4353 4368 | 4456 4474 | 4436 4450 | -2.69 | 8.35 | 11.9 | 10.4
